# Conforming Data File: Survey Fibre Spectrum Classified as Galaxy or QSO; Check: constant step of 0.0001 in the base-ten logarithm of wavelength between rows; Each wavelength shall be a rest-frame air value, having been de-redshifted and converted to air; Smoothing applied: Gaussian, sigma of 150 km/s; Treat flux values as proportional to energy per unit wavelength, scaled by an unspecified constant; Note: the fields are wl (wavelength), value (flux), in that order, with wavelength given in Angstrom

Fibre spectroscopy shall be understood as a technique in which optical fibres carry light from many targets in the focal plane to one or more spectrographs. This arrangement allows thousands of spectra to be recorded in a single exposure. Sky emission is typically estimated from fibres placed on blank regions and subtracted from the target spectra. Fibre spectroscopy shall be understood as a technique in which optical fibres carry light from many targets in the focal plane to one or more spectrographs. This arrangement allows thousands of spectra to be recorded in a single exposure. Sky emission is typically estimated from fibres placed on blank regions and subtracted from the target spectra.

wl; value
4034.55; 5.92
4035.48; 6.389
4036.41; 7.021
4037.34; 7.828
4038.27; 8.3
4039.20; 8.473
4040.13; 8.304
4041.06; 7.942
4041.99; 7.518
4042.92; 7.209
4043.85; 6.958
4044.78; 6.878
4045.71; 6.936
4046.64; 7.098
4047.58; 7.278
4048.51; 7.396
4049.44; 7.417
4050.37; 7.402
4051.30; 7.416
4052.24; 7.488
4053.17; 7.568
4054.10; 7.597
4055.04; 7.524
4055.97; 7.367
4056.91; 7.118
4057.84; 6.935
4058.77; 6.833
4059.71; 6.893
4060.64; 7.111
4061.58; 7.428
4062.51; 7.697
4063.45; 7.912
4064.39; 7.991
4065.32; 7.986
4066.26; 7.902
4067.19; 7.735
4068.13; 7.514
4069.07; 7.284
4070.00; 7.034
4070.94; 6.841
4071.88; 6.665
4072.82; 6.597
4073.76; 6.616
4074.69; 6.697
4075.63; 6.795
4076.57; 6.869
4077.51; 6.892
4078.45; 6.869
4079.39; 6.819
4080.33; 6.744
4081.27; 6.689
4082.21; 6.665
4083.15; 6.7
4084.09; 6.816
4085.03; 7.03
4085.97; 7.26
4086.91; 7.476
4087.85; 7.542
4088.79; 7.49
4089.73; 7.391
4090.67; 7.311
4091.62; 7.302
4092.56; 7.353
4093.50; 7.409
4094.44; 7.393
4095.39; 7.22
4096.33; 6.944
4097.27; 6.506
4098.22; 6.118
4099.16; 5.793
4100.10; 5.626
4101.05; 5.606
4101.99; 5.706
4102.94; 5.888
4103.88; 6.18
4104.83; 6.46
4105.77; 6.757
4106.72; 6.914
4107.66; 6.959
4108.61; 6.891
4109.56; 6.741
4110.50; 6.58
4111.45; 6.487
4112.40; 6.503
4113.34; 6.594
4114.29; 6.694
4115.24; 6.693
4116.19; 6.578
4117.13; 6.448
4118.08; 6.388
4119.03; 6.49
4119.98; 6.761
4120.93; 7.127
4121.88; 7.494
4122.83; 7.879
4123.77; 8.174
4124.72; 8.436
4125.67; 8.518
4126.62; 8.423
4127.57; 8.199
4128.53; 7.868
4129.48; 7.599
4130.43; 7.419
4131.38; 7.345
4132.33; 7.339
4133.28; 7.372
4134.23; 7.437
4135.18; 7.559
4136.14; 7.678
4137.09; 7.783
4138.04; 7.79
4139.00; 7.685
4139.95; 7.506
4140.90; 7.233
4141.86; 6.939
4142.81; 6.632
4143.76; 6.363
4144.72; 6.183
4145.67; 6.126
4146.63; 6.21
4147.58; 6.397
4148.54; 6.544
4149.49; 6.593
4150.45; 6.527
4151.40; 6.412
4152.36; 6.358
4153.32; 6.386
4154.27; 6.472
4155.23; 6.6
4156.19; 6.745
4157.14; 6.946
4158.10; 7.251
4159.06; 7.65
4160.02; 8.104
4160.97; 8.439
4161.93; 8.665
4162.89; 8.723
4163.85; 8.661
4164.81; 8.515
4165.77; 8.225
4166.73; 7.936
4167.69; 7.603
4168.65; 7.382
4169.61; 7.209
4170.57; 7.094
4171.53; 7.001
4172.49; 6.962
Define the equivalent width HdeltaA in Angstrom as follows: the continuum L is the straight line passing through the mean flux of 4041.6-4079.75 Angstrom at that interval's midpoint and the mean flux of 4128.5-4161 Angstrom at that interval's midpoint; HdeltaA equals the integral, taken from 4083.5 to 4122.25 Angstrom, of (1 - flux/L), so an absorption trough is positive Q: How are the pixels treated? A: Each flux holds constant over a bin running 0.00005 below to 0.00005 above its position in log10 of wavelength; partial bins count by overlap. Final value 2.1 Angstrom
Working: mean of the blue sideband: 7.22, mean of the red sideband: 7.04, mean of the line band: 6.75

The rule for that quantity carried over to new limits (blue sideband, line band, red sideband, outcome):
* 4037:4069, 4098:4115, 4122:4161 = 2.24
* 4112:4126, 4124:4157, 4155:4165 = 1.51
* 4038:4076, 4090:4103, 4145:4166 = 1.19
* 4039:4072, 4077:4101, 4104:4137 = 1.28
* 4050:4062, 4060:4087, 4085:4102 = -0.06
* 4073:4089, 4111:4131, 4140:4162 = -1.16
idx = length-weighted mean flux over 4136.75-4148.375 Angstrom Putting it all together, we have 6.88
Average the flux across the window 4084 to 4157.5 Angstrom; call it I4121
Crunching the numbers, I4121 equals 6.96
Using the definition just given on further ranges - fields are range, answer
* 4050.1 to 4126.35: 7.02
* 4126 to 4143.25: 7.55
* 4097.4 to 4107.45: 6.14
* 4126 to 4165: 7.28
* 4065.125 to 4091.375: 7.07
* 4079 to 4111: 6.77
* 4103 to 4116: 6.62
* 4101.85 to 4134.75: 7.08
